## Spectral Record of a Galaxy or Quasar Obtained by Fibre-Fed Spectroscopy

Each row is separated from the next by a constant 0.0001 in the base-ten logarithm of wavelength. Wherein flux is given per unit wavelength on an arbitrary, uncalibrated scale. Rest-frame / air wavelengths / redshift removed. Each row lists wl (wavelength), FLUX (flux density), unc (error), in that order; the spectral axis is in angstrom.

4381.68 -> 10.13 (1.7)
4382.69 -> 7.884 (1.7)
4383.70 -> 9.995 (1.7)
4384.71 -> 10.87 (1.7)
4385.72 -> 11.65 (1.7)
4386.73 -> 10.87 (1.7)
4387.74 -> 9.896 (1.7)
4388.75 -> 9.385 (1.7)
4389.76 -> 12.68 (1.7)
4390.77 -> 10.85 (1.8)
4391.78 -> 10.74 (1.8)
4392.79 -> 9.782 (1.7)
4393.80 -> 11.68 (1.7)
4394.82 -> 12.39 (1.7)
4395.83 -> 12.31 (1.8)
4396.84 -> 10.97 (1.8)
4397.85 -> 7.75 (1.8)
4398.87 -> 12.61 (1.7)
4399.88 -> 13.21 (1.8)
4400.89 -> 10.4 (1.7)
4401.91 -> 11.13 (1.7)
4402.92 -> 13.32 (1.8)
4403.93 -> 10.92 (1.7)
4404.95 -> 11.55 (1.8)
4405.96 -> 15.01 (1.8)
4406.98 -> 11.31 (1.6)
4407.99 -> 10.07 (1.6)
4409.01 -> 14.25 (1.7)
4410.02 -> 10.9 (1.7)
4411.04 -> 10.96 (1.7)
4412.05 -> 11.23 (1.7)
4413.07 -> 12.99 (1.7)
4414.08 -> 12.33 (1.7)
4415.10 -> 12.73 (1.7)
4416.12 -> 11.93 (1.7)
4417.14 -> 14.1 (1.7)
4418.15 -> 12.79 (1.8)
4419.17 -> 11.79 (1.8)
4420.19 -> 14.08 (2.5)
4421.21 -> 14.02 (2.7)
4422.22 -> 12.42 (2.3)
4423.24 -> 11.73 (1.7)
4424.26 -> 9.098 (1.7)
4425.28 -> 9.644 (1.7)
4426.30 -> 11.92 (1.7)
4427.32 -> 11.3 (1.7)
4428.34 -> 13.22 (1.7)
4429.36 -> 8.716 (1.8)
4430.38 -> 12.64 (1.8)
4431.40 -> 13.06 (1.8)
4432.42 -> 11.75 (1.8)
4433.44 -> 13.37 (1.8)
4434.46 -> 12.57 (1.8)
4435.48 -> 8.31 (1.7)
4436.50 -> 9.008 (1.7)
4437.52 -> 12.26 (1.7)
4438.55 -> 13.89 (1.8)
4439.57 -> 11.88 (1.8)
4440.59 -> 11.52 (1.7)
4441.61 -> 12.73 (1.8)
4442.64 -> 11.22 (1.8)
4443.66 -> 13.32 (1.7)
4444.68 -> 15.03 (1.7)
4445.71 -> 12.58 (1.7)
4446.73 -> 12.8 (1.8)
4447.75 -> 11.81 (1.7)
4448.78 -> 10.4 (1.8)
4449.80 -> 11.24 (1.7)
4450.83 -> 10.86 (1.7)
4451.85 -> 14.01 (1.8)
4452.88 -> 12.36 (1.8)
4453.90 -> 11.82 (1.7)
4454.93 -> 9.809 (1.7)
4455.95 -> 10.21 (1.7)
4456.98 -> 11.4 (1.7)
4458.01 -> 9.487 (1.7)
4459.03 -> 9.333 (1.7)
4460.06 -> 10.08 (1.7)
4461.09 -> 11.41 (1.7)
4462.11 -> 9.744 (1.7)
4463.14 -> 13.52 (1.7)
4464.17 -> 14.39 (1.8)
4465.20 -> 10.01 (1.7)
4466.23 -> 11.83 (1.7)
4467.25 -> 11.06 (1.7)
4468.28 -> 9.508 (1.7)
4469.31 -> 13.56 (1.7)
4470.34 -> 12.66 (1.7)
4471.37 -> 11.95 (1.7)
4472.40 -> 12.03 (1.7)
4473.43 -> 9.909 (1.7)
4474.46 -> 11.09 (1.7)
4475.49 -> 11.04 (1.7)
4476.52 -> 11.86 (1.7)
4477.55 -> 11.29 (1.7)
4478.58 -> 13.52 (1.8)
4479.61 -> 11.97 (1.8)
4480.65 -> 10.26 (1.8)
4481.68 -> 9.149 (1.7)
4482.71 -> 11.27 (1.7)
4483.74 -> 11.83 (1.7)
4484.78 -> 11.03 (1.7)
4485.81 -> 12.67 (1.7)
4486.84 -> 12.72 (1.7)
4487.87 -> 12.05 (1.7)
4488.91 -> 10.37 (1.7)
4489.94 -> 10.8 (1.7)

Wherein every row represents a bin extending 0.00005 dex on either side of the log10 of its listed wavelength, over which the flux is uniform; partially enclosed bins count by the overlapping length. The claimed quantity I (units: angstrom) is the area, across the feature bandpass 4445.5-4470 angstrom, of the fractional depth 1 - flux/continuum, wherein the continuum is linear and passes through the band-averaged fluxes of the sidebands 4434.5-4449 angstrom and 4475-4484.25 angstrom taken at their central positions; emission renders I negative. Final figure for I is 0.7 angstrom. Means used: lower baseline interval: 12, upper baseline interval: 11.4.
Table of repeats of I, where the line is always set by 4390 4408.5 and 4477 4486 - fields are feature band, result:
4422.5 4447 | -0.8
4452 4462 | 0.6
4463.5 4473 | -0.4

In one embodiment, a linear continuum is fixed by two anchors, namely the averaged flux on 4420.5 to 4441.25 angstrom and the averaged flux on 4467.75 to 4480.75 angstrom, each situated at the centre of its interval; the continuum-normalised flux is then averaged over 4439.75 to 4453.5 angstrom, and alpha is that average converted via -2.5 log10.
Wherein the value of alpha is -0.059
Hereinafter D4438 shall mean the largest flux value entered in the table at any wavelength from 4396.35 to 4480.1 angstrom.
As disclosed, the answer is 15.03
